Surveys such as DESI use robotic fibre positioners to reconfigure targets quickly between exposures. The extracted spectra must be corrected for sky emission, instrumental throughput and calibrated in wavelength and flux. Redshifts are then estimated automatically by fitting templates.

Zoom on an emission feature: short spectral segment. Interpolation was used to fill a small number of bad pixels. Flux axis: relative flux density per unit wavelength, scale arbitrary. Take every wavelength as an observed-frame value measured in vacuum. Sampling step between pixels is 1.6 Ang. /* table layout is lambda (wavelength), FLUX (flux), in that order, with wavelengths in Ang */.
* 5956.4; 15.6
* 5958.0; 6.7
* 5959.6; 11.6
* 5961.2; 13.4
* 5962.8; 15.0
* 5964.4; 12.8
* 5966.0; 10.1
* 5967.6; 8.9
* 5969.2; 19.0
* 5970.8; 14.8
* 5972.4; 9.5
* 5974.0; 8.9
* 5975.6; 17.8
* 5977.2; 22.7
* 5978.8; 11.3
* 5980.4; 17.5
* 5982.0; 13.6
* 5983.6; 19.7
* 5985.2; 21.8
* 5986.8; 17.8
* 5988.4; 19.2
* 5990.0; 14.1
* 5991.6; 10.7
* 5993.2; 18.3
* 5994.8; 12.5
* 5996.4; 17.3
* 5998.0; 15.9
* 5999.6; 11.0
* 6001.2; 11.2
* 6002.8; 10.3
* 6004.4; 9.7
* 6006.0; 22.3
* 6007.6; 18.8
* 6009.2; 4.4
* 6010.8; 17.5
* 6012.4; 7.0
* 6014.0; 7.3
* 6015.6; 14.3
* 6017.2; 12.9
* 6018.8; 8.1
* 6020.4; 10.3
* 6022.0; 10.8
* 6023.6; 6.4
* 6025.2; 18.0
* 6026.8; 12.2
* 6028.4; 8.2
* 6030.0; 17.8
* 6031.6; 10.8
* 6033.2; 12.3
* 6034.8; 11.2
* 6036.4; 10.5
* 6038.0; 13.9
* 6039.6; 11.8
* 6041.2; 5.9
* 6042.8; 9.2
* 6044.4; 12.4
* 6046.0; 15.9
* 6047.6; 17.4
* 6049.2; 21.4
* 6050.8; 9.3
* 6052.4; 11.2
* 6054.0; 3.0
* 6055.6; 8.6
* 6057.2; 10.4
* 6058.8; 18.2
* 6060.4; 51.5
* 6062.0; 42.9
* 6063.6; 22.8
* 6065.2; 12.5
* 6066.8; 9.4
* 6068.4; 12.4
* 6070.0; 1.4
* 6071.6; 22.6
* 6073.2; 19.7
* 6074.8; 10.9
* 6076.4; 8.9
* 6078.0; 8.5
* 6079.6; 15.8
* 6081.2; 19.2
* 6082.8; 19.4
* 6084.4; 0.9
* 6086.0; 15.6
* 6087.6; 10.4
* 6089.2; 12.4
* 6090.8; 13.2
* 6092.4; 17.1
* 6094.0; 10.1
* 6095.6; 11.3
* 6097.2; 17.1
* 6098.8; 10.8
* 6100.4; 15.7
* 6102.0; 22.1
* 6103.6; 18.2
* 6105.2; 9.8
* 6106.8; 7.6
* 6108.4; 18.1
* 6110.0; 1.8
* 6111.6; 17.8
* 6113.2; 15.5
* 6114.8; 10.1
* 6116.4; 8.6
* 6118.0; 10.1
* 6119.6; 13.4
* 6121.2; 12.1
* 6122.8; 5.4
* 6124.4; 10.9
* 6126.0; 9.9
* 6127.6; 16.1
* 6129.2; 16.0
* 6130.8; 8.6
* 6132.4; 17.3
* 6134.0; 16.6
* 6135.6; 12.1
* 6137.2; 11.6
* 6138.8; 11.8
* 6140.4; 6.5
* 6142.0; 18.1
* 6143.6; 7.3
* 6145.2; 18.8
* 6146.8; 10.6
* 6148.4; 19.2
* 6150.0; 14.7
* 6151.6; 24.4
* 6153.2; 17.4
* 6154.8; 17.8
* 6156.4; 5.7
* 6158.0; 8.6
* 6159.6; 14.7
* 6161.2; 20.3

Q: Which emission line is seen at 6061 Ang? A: H-gamma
